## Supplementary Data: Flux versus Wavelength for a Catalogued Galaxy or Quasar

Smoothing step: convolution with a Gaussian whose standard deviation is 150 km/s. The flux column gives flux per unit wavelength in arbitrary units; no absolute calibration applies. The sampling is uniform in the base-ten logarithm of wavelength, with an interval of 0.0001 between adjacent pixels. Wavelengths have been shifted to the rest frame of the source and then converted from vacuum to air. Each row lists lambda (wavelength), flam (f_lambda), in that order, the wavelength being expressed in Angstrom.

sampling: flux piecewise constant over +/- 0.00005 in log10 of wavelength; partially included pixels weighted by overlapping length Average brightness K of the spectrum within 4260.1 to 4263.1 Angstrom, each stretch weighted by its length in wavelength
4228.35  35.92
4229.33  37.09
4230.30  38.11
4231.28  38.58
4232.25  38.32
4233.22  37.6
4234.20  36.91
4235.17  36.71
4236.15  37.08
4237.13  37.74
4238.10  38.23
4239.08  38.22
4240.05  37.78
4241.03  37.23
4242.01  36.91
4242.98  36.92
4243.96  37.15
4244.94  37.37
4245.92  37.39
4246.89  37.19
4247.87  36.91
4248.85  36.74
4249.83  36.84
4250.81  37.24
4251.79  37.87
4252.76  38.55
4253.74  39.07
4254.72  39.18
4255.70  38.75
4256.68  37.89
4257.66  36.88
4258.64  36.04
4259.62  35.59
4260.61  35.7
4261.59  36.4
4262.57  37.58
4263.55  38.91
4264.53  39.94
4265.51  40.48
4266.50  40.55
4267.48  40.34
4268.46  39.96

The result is 36.5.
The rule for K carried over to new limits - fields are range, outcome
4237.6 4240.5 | 38.2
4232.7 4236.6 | 37.1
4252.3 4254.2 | 38.8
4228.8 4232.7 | 38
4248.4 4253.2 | 37.5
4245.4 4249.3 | 37.1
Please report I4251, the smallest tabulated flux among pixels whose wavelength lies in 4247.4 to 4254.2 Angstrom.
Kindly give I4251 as 36.74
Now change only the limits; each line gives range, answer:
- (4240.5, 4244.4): 36.91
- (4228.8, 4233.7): 37.09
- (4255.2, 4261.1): 35.59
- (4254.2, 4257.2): 37.89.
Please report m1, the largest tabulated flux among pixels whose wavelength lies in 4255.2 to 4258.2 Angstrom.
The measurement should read 38.75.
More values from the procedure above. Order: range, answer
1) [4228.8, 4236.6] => 38.58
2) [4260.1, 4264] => 38.91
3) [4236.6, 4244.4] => 38.23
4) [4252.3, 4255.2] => 39.18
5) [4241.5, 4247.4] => 37.39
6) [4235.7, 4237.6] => 37.74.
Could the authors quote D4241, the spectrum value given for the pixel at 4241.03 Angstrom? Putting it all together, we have 37.23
